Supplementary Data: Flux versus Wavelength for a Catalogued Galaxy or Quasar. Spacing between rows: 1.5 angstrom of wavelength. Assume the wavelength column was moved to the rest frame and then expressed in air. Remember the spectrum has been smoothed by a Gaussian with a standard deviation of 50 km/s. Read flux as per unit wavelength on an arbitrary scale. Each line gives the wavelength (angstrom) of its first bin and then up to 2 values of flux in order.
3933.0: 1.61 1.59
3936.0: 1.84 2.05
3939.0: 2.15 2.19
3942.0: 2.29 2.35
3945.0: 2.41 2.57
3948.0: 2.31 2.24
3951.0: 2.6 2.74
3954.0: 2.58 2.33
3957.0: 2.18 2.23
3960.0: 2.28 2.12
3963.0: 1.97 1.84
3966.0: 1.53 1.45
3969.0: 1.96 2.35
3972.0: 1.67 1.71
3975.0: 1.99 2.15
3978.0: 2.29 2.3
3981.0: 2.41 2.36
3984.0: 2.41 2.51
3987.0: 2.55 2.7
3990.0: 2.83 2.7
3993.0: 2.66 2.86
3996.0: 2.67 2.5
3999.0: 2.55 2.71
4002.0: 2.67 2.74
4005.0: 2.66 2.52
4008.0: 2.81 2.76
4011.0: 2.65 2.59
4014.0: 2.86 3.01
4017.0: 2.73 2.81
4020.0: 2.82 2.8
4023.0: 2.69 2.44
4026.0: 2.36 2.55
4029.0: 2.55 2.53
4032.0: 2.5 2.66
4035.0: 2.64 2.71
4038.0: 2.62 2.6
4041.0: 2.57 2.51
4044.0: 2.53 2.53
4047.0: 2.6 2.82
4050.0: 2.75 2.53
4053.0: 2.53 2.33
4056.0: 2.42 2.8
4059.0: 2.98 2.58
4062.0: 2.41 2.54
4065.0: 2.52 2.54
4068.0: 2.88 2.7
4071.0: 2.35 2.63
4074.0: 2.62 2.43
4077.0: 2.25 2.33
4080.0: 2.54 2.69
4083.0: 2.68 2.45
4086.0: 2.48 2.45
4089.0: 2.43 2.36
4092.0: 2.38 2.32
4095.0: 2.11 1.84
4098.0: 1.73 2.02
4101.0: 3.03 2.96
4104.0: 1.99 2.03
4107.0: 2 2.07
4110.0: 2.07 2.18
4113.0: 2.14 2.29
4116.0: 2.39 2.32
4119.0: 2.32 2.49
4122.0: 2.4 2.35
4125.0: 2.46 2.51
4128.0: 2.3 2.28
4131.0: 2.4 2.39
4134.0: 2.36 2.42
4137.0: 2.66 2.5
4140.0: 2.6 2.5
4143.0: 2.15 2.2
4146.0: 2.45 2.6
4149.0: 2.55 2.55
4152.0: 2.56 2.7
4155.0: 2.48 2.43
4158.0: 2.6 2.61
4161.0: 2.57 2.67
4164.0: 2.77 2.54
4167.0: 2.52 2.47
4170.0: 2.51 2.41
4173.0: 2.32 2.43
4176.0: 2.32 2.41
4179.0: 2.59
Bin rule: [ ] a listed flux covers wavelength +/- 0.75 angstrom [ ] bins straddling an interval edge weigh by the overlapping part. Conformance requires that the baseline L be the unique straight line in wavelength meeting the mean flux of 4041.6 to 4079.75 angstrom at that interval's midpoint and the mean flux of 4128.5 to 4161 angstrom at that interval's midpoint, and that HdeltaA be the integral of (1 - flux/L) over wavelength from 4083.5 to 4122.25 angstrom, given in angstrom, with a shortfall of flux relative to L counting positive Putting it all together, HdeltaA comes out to 3.7 angstrom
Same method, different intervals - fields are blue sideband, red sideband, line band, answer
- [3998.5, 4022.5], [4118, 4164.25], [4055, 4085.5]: 0.6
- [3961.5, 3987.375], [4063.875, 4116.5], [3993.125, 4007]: -3.3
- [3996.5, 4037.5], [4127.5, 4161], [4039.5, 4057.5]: 0.3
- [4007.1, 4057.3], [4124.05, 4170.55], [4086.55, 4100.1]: 2.0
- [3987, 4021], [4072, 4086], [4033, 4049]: 0.0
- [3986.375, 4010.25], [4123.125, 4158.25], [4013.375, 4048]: -0.1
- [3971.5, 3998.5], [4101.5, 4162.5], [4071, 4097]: -0.1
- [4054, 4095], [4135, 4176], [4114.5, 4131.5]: 0.9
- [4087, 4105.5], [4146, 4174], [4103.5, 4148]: 1.5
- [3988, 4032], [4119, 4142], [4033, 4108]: 2.1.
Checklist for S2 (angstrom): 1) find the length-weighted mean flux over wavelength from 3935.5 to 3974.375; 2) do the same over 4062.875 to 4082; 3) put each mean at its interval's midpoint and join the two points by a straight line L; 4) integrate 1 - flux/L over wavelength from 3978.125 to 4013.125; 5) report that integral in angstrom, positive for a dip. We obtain -4.9 angstrom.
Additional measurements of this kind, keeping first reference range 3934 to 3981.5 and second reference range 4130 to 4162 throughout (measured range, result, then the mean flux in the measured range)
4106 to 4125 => 1.4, 2.26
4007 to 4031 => -4.5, 2.68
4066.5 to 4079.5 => -0.9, 2.53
